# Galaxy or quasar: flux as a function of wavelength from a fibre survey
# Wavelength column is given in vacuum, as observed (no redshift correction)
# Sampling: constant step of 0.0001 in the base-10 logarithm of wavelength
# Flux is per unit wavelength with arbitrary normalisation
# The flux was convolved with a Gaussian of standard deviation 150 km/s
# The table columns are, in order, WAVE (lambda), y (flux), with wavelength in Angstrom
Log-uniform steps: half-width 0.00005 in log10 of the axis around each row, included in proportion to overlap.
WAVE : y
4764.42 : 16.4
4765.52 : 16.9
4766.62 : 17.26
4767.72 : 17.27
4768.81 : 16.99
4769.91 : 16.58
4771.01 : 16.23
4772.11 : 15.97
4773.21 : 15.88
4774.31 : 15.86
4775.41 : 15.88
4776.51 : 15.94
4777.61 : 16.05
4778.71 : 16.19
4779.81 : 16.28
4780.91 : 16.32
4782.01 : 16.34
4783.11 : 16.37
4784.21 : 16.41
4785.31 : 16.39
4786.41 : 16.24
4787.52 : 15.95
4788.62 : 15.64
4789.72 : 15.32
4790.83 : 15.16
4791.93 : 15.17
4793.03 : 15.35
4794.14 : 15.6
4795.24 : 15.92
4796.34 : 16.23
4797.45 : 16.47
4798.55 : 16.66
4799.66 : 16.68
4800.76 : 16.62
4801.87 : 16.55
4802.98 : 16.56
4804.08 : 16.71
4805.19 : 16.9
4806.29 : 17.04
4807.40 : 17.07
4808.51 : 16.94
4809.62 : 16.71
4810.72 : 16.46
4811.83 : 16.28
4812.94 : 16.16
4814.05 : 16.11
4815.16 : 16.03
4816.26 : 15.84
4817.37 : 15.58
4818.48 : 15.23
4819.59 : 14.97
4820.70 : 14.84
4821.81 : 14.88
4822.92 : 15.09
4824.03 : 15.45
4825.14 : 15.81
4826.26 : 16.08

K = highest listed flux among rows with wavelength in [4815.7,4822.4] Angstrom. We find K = 15.84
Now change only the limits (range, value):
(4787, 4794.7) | 15.95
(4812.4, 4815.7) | 16.16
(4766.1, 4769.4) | 17.27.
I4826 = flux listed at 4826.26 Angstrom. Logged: 16.08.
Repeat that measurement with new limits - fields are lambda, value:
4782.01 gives 16.34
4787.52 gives 15.95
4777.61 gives 16.05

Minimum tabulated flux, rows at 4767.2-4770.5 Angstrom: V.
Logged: 16.58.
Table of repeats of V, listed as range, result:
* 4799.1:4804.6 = 16.55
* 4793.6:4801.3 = 15.6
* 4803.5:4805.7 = 16.71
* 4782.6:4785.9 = 16.37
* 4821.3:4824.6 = 14.88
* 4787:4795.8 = 15.16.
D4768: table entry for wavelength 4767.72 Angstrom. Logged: 17.27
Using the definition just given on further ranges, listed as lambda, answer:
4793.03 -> 15.35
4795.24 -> 15.92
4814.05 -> 16.11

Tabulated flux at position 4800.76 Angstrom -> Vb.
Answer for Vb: 16.62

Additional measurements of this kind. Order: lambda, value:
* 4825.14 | 15.81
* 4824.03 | 15.45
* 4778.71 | 16.19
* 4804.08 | 16.71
